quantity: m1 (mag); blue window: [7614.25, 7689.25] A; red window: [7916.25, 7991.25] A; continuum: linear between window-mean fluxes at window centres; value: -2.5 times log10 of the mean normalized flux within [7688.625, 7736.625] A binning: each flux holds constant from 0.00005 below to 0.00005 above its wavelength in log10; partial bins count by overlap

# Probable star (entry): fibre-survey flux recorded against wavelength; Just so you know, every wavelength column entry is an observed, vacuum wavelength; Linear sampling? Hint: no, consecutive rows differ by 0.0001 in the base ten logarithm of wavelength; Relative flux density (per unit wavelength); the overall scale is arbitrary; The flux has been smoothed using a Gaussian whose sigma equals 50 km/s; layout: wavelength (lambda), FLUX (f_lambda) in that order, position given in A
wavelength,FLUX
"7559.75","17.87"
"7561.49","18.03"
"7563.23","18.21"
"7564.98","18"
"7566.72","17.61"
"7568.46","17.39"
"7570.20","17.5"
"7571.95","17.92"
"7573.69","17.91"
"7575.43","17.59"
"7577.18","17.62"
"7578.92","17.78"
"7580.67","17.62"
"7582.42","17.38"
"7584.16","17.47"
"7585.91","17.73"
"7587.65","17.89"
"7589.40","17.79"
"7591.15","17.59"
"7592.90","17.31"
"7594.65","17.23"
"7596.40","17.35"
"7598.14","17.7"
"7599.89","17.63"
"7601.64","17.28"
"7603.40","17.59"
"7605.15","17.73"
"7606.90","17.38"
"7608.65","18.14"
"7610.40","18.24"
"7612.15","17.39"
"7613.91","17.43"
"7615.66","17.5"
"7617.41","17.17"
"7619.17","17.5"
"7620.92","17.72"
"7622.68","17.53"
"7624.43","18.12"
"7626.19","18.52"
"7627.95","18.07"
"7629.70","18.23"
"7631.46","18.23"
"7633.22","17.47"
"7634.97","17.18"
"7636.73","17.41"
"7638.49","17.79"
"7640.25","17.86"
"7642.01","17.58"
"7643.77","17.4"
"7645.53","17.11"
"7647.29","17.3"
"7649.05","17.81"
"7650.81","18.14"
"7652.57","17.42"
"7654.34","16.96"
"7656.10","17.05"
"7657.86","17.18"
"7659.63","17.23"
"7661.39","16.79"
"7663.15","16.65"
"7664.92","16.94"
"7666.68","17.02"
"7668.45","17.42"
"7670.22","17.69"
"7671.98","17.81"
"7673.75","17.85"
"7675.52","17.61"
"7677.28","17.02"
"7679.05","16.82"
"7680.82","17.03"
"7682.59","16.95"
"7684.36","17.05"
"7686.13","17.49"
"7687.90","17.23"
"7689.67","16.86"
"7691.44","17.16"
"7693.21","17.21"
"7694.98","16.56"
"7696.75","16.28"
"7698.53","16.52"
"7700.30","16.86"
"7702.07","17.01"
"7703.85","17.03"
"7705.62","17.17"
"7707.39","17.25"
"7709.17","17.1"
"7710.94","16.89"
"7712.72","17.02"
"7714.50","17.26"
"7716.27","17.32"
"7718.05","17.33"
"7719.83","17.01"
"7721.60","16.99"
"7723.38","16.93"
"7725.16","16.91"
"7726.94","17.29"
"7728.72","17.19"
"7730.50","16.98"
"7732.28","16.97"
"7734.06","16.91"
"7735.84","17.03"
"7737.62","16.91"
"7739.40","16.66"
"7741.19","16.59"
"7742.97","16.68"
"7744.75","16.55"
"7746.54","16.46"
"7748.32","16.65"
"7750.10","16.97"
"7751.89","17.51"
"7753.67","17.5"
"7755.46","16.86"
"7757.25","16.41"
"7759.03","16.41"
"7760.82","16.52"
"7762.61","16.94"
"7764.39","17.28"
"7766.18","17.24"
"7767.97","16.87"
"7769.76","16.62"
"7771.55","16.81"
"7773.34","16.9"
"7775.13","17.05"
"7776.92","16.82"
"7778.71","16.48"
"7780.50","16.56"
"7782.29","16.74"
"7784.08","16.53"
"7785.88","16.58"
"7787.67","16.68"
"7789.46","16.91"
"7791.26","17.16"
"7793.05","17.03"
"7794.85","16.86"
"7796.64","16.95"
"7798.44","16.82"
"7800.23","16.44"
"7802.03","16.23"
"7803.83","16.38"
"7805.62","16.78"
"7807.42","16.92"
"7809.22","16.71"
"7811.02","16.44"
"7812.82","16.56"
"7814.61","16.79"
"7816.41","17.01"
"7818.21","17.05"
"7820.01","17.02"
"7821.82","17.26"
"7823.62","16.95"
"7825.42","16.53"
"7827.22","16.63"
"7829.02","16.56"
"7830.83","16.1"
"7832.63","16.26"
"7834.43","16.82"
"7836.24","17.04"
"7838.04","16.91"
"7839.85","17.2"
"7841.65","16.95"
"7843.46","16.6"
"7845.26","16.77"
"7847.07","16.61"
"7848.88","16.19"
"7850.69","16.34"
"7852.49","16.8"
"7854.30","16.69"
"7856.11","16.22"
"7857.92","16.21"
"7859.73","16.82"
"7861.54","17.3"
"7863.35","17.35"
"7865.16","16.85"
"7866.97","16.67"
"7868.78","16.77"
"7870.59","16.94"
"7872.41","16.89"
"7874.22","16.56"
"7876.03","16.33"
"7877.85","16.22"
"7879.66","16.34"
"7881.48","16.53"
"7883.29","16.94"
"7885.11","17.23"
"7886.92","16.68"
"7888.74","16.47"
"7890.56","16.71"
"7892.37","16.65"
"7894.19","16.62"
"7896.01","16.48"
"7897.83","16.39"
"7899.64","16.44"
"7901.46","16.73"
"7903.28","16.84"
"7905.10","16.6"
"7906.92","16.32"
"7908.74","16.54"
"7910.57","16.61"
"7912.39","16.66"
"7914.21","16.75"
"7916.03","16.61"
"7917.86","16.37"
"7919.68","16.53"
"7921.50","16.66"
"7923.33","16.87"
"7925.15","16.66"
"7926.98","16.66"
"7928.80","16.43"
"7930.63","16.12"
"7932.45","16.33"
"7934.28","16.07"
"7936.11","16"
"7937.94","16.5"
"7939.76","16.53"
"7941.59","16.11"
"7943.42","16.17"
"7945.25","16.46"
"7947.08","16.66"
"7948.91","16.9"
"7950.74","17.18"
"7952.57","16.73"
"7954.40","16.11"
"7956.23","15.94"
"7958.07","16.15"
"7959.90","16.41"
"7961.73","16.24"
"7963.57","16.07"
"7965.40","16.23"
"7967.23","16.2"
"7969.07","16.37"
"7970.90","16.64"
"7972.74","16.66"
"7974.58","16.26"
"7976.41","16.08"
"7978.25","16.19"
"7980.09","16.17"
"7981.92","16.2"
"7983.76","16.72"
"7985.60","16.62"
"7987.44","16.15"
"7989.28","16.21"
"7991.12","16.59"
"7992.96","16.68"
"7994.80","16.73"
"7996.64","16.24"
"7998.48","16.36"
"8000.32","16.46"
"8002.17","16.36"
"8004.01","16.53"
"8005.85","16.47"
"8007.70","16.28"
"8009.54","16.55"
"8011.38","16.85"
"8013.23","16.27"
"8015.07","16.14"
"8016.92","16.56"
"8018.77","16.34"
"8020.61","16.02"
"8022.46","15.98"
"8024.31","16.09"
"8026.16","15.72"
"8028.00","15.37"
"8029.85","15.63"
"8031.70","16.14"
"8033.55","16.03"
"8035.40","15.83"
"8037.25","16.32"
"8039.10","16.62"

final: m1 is 0.01 mag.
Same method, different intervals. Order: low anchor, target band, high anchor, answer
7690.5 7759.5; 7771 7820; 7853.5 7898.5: 0.00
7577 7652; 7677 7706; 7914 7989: 0.03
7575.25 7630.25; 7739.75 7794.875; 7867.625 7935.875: 0.02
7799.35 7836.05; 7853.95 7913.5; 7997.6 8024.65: -0.01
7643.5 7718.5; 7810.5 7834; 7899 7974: 0.00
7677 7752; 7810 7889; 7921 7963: 0.00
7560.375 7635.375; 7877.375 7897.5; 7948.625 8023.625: 0.01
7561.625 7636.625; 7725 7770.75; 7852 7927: 0.02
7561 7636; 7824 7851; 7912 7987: 0.01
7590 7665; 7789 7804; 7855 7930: 0.01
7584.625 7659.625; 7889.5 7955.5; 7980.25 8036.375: 0.00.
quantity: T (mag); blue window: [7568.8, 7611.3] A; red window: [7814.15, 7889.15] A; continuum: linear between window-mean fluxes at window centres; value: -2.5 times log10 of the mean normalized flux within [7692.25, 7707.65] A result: 0.02 mag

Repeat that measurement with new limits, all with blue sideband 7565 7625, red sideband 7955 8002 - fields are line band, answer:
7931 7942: 0.014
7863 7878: -0.002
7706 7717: 0.005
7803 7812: 0.017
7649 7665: 0.013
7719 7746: 0.016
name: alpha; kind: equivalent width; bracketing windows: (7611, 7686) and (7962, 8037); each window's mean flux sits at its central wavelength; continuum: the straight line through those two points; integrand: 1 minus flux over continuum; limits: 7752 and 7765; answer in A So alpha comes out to 0.2 A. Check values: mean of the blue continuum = 17.5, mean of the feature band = 16.9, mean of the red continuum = 16.3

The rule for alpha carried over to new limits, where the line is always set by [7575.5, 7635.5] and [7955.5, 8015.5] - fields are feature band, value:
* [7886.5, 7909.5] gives 0.13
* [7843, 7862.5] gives 0.26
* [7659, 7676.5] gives 0.15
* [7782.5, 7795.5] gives 0.17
